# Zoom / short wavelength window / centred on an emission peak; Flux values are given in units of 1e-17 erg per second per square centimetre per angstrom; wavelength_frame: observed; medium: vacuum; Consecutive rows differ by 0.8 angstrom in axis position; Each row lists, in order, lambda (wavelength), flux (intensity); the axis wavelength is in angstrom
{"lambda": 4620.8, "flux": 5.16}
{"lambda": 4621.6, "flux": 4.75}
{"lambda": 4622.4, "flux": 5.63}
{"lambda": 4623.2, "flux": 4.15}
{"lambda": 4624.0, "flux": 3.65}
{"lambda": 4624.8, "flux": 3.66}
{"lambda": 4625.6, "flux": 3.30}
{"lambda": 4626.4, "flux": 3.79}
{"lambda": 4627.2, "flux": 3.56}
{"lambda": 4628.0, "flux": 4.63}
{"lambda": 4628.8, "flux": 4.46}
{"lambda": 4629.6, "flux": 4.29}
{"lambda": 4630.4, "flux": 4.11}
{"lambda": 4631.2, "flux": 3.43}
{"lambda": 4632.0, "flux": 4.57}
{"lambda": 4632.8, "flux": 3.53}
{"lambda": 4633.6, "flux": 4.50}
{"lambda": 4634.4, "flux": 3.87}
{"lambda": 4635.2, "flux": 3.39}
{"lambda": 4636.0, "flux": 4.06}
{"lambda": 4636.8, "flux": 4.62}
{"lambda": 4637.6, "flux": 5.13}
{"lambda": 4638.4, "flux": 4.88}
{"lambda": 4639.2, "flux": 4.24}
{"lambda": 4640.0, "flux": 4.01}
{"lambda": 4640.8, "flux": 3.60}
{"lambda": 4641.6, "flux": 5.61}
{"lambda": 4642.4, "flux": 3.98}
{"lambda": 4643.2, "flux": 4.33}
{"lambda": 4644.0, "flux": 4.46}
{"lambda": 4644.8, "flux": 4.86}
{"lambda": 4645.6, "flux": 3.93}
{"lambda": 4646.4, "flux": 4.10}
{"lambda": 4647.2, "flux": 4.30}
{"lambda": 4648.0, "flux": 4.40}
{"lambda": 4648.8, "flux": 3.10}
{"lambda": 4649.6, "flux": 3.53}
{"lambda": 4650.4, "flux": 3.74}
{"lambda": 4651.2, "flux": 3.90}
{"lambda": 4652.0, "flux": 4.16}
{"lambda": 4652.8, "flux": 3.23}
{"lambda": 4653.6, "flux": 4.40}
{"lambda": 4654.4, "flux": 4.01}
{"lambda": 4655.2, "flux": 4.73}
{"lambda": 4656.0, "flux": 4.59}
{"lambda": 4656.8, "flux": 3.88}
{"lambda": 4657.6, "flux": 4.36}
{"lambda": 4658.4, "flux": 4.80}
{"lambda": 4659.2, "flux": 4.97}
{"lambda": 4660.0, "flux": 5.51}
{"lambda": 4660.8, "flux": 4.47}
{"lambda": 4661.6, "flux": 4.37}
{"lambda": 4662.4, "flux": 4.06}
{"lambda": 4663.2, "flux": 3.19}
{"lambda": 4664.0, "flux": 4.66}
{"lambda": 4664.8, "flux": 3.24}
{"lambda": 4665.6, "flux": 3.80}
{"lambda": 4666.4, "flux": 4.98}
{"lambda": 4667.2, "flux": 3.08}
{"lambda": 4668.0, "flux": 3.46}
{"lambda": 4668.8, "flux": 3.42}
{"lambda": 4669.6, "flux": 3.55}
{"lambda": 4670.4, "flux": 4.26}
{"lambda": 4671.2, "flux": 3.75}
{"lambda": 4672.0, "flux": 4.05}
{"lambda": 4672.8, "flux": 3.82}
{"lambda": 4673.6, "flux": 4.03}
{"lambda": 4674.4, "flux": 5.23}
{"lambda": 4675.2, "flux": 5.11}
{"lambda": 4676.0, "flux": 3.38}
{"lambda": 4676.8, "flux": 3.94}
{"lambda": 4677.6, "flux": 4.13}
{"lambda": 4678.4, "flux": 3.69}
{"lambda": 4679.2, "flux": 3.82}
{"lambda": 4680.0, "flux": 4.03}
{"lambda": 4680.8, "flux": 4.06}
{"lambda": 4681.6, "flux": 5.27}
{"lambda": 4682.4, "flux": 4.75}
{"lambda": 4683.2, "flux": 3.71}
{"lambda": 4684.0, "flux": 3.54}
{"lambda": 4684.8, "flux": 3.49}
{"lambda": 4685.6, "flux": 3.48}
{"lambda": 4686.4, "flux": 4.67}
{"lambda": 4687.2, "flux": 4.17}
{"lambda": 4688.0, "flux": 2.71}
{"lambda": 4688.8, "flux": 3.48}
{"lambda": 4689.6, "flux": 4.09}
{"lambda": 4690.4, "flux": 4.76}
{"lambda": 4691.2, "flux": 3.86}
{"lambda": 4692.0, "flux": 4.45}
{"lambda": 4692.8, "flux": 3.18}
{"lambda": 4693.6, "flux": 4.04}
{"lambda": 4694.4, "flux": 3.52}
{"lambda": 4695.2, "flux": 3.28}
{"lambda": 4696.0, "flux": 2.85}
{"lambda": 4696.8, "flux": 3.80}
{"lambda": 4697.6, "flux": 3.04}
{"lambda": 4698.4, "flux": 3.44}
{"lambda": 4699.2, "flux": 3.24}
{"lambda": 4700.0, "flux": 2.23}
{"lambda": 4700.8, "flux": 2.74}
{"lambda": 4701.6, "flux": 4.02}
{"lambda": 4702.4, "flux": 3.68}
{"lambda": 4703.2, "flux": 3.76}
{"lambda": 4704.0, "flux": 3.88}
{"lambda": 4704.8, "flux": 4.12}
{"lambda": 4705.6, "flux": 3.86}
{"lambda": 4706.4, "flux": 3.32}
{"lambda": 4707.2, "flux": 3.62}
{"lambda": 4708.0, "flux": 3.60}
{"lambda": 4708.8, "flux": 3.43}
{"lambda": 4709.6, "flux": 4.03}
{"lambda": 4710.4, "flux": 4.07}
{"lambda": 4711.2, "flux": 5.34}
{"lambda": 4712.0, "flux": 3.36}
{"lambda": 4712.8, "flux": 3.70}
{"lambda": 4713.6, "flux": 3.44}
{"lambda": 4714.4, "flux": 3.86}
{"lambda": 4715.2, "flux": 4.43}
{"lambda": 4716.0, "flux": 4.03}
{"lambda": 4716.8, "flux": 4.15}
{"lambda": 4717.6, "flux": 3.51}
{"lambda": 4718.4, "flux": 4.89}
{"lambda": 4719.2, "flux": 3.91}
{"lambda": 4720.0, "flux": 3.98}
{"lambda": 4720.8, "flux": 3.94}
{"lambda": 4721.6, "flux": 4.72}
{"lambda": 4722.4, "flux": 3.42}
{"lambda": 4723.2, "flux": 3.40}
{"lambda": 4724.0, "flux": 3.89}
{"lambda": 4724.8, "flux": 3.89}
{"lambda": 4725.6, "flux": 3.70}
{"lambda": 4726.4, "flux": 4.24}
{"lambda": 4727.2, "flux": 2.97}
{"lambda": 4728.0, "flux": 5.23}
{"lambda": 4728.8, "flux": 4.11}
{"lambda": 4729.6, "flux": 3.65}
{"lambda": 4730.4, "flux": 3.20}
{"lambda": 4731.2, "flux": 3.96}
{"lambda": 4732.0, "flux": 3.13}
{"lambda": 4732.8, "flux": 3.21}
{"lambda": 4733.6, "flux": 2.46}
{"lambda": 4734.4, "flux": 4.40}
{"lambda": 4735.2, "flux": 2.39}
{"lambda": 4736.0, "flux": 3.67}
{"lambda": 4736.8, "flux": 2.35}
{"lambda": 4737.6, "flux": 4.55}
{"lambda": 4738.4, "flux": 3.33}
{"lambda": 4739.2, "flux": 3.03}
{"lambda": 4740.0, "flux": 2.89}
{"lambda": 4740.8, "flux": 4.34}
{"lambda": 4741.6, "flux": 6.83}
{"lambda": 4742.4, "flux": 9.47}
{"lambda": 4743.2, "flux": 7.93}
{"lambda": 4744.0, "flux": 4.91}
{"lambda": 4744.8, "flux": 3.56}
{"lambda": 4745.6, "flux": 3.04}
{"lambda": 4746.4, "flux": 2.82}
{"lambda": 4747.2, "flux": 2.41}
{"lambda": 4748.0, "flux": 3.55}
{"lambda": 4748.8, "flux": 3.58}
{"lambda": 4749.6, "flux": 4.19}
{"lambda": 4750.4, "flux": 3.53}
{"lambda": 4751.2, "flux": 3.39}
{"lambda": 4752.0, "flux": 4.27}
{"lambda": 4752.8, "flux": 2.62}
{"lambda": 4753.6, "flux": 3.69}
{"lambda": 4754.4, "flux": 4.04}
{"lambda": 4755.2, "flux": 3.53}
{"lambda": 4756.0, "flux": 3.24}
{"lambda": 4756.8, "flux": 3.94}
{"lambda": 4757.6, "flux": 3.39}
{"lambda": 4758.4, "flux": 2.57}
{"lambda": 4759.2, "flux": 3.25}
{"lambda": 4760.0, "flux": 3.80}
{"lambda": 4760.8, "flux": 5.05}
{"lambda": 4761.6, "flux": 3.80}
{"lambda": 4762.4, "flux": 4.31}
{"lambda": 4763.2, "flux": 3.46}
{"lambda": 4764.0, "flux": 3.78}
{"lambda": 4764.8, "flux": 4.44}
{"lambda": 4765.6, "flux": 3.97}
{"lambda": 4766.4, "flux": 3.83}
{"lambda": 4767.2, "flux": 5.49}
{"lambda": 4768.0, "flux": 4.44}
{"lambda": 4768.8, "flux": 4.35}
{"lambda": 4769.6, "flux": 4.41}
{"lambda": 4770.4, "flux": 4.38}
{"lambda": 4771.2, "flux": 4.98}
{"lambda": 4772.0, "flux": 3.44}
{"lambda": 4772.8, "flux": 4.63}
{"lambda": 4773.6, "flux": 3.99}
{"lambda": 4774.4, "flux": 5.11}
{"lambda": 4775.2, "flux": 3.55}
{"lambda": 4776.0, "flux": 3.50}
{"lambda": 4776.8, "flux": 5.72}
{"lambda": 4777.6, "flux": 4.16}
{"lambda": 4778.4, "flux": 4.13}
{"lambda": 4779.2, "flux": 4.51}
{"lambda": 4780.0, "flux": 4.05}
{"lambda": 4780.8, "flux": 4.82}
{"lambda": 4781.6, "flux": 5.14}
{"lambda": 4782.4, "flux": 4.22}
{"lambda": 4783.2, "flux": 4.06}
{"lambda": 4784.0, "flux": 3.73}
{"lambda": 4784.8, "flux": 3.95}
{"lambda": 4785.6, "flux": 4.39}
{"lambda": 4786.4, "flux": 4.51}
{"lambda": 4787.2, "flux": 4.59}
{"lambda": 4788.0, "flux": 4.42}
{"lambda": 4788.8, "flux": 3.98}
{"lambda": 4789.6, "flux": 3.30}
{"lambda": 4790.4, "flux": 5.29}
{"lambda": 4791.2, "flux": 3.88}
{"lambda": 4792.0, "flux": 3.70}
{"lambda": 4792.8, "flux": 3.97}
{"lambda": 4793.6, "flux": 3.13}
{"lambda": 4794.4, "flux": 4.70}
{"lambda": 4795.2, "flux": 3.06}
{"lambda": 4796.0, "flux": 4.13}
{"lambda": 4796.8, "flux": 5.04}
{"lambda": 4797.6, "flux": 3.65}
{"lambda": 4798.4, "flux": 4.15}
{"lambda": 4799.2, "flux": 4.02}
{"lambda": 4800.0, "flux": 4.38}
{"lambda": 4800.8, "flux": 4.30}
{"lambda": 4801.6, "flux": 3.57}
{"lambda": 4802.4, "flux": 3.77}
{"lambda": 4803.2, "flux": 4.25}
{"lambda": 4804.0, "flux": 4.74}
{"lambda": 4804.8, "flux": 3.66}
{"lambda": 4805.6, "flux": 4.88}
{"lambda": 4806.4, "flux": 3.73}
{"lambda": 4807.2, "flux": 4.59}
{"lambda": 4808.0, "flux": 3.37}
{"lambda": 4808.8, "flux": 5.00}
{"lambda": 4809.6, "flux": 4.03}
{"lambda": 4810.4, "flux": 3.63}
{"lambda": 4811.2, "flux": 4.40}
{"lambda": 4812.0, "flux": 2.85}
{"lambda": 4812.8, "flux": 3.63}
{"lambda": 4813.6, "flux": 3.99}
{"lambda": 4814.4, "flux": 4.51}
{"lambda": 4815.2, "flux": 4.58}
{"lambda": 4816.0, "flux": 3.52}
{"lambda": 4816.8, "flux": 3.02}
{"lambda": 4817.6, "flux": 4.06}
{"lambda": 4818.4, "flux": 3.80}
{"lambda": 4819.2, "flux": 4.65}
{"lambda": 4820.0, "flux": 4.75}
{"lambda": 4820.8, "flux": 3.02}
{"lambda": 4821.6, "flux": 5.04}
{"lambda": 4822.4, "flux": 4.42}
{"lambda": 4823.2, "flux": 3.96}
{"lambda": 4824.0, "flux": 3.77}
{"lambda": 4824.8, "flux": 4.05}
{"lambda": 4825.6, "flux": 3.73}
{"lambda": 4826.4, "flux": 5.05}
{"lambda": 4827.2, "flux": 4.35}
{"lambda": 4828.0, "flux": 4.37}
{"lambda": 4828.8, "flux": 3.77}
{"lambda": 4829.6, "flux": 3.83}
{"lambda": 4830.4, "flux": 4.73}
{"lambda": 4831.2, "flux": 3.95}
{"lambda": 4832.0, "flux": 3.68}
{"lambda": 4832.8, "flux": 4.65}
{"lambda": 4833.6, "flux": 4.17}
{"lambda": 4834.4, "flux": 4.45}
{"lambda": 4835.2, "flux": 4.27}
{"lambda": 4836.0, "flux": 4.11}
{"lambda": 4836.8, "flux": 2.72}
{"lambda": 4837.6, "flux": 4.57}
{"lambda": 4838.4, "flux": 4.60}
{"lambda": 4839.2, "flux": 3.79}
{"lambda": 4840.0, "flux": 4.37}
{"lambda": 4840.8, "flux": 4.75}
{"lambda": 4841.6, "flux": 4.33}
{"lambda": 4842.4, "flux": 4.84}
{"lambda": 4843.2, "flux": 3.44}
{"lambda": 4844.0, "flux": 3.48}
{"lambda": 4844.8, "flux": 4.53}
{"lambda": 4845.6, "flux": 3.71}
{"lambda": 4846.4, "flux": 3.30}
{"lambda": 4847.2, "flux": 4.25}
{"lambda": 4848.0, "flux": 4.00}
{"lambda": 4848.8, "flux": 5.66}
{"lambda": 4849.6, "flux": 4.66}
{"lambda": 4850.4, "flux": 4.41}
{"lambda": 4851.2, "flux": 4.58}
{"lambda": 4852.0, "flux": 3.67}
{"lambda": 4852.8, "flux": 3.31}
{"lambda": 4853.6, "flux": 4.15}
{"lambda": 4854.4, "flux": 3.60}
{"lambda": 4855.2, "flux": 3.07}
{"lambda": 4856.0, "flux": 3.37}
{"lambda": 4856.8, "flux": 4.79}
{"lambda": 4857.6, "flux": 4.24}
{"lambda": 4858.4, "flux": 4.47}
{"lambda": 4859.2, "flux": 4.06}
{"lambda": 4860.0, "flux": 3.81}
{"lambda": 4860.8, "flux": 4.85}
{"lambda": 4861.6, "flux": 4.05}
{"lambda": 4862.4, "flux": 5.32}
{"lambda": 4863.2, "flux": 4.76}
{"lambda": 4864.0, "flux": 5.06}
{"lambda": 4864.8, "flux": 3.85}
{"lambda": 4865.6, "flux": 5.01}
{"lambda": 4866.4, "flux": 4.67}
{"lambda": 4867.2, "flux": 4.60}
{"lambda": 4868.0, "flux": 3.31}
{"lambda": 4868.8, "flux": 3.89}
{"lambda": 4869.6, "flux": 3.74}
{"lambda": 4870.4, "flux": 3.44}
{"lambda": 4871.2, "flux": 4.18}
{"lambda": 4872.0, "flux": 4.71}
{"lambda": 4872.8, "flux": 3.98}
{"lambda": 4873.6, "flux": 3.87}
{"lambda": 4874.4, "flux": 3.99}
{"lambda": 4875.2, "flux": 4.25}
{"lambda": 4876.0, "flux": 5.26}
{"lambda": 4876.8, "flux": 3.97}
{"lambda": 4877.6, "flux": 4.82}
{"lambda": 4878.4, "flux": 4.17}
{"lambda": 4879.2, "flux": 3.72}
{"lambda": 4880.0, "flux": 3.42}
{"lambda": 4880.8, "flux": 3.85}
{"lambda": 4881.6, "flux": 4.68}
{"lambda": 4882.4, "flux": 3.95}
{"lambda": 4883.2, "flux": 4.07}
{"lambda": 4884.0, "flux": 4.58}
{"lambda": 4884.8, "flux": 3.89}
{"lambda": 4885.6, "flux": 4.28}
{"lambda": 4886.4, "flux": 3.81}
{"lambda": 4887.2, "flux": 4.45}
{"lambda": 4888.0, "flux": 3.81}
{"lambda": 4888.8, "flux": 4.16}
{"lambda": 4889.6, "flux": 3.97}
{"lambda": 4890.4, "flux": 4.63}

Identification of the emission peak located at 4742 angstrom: H-gamma 4340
